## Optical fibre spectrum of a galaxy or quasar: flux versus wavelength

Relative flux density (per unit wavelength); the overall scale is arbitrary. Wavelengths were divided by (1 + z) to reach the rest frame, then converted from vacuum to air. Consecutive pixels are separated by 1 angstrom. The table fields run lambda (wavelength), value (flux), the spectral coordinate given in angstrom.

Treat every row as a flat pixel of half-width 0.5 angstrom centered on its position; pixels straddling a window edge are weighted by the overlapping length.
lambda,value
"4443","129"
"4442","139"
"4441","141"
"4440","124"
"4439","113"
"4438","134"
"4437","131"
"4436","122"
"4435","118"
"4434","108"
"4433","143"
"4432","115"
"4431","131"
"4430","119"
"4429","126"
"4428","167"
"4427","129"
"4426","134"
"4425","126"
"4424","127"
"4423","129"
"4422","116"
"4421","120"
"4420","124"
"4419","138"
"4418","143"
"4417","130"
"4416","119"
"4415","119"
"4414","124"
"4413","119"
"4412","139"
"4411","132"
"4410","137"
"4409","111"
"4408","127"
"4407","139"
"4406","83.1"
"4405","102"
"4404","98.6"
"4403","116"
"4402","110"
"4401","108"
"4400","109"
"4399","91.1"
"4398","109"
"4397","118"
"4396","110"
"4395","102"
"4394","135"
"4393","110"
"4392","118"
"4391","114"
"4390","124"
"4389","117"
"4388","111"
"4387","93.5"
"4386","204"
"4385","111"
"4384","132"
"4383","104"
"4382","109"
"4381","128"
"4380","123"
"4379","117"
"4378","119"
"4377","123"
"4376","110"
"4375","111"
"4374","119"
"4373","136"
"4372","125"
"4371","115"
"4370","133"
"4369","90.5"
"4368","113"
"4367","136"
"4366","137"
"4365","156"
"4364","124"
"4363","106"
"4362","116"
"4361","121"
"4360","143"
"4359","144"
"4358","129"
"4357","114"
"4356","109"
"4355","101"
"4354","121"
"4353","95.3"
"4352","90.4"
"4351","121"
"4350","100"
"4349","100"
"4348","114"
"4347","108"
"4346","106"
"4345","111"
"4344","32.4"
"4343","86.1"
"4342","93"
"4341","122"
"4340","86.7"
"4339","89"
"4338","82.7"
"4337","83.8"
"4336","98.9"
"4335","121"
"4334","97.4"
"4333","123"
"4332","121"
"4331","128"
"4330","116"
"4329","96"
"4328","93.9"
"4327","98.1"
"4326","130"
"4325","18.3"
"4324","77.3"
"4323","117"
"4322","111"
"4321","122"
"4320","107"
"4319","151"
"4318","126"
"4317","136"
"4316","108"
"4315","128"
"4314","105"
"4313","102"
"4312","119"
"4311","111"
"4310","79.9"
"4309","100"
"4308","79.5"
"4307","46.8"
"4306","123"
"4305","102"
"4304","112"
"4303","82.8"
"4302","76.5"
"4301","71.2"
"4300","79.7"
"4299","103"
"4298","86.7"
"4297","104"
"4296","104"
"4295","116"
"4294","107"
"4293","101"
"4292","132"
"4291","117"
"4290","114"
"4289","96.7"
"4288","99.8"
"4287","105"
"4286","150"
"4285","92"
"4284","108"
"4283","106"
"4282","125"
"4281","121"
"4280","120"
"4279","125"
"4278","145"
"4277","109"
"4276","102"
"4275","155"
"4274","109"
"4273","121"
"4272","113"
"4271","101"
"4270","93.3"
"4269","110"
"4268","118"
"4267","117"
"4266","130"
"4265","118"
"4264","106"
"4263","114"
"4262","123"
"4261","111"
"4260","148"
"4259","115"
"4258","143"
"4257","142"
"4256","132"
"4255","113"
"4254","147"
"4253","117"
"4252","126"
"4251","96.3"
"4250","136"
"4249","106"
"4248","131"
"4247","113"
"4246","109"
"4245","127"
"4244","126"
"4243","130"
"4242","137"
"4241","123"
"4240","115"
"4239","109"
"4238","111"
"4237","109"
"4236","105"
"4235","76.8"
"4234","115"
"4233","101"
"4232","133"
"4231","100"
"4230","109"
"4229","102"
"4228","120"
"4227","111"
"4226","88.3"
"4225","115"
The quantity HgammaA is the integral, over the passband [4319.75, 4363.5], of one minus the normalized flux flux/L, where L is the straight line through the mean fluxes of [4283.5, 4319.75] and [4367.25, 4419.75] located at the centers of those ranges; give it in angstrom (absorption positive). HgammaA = 2.6 angstrom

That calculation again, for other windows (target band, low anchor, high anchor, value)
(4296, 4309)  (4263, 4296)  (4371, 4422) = 2.9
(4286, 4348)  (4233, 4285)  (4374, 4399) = 8.5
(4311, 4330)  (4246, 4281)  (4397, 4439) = 2.0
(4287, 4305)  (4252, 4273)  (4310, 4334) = 2.2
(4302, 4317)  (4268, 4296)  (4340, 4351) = 1.0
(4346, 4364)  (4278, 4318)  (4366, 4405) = -0.1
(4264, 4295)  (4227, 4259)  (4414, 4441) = 1.2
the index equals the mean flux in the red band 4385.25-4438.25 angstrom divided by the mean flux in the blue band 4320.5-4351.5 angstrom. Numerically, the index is 1.22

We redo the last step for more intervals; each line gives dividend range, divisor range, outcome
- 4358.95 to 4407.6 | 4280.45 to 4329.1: 1.14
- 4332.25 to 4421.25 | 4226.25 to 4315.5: 1.03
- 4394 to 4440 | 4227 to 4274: 1.04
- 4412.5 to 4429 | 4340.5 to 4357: 1.28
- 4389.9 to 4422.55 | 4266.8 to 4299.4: 1.04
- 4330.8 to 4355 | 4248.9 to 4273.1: 0.84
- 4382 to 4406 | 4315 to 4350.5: 1.10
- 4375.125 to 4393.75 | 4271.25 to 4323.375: 1.10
